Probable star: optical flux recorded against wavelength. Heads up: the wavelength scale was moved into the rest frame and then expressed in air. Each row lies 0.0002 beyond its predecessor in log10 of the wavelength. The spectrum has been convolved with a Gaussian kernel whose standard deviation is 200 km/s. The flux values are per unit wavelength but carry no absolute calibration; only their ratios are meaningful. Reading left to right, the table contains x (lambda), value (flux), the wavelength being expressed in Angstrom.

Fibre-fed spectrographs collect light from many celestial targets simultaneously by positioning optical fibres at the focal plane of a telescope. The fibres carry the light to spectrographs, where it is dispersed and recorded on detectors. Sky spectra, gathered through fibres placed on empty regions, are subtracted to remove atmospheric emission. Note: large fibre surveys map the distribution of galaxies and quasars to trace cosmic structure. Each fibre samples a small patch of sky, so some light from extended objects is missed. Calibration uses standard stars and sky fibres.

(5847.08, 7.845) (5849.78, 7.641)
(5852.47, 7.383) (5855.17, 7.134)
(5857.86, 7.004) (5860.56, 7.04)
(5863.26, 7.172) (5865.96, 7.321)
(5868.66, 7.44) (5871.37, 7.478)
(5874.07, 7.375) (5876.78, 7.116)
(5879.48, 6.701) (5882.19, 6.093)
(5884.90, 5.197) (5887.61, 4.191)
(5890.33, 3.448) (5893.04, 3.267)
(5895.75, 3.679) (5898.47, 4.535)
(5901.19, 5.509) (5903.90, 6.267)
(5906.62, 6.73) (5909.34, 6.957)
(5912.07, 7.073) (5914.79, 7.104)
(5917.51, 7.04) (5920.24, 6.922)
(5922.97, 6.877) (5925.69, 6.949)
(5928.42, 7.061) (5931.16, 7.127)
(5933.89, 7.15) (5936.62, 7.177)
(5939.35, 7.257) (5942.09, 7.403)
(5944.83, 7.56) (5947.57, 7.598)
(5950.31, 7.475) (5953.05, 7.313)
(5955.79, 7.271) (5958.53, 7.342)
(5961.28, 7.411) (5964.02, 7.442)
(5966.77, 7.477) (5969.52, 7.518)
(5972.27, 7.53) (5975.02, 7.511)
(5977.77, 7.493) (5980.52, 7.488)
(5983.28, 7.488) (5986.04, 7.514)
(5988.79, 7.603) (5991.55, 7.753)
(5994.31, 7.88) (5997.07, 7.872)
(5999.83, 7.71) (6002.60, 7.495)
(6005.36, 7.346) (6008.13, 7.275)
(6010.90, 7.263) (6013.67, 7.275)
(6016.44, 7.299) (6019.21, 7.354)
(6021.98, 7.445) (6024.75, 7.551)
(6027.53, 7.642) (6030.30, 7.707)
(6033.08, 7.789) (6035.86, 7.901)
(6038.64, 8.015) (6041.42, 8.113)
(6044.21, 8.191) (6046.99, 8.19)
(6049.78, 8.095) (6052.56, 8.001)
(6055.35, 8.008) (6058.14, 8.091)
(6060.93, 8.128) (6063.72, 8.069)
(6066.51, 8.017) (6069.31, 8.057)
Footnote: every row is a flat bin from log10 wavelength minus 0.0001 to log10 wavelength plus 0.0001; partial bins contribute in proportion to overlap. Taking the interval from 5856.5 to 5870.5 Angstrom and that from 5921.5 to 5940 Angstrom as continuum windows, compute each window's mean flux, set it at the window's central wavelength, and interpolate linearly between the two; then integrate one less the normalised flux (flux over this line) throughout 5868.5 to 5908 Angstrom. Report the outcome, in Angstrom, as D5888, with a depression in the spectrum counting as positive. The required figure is 8.5 Angstrom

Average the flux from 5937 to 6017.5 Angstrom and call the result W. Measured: 7.47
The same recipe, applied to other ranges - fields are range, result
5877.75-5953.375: 6.34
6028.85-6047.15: 7.97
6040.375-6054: 8.12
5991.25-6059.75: 7.73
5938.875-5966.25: 7.41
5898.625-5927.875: 6.66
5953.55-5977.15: 7.44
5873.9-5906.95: 5.28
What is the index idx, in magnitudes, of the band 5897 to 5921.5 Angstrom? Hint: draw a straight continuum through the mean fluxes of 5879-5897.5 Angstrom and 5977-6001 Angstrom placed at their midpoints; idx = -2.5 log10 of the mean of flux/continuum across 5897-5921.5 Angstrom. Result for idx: -0.23 mag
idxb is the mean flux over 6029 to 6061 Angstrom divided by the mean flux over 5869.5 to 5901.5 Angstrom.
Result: 1.48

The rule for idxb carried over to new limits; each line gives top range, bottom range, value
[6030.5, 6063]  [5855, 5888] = 1.19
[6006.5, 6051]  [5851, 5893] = 1.19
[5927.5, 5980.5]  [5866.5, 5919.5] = 1.23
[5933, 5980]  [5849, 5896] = 1.18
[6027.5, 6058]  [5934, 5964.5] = 1.08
